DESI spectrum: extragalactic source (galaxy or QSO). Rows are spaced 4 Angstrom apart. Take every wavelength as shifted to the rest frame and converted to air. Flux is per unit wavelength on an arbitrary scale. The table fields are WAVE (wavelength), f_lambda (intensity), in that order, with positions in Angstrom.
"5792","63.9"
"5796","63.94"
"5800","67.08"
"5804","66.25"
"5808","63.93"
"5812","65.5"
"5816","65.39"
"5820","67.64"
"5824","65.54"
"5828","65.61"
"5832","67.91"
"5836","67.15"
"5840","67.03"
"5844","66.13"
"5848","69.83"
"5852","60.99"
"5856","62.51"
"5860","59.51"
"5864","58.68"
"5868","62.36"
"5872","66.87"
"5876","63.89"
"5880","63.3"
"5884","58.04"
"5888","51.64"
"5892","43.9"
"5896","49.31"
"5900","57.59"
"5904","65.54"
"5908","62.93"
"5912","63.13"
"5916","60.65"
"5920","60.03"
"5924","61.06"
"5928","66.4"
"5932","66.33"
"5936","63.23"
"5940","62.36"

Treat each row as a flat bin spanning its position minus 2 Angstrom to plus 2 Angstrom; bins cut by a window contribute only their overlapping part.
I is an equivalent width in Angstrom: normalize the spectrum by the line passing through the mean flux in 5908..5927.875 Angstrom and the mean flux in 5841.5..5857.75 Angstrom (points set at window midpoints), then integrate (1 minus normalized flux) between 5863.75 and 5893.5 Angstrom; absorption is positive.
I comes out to 2.3 Angstrom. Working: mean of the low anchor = 65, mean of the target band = 58.8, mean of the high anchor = 61.9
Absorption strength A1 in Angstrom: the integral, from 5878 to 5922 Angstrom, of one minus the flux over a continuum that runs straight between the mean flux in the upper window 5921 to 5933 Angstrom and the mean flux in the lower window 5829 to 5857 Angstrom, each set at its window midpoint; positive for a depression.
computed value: 4.67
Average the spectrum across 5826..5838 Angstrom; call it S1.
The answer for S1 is 66.9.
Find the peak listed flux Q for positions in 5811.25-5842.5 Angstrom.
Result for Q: 67.91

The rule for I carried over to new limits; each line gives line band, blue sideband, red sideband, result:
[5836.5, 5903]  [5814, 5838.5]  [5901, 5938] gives 4.8 Angstrom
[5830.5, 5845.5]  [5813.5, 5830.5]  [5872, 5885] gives -0.4 Angstrom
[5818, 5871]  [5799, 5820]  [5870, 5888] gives -0.8 Angstrom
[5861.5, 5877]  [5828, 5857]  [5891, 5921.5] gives 0.0 Angstrom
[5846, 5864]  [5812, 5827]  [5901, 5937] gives 0.6 Angstrom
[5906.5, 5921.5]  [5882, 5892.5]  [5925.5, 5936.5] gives -0.4 Angstrom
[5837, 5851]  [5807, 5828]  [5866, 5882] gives -0.5 Angstrom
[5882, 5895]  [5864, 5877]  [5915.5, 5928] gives 2.4 Angstrom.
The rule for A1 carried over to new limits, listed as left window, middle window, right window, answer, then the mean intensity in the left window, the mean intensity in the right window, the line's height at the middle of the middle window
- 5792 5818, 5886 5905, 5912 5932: 3.07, 65.2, 62.6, 63.2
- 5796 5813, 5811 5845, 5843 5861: -0.93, 65.5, 63.9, 64.7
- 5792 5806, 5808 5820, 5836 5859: -0.03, 65.5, 65.2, 65.4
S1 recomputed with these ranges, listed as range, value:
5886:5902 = 50.6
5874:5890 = 59.2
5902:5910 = 64.2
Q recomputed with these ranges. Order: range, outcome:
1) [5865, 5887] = 66.87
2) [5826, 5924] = 69.83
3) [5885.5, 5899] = 51.64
